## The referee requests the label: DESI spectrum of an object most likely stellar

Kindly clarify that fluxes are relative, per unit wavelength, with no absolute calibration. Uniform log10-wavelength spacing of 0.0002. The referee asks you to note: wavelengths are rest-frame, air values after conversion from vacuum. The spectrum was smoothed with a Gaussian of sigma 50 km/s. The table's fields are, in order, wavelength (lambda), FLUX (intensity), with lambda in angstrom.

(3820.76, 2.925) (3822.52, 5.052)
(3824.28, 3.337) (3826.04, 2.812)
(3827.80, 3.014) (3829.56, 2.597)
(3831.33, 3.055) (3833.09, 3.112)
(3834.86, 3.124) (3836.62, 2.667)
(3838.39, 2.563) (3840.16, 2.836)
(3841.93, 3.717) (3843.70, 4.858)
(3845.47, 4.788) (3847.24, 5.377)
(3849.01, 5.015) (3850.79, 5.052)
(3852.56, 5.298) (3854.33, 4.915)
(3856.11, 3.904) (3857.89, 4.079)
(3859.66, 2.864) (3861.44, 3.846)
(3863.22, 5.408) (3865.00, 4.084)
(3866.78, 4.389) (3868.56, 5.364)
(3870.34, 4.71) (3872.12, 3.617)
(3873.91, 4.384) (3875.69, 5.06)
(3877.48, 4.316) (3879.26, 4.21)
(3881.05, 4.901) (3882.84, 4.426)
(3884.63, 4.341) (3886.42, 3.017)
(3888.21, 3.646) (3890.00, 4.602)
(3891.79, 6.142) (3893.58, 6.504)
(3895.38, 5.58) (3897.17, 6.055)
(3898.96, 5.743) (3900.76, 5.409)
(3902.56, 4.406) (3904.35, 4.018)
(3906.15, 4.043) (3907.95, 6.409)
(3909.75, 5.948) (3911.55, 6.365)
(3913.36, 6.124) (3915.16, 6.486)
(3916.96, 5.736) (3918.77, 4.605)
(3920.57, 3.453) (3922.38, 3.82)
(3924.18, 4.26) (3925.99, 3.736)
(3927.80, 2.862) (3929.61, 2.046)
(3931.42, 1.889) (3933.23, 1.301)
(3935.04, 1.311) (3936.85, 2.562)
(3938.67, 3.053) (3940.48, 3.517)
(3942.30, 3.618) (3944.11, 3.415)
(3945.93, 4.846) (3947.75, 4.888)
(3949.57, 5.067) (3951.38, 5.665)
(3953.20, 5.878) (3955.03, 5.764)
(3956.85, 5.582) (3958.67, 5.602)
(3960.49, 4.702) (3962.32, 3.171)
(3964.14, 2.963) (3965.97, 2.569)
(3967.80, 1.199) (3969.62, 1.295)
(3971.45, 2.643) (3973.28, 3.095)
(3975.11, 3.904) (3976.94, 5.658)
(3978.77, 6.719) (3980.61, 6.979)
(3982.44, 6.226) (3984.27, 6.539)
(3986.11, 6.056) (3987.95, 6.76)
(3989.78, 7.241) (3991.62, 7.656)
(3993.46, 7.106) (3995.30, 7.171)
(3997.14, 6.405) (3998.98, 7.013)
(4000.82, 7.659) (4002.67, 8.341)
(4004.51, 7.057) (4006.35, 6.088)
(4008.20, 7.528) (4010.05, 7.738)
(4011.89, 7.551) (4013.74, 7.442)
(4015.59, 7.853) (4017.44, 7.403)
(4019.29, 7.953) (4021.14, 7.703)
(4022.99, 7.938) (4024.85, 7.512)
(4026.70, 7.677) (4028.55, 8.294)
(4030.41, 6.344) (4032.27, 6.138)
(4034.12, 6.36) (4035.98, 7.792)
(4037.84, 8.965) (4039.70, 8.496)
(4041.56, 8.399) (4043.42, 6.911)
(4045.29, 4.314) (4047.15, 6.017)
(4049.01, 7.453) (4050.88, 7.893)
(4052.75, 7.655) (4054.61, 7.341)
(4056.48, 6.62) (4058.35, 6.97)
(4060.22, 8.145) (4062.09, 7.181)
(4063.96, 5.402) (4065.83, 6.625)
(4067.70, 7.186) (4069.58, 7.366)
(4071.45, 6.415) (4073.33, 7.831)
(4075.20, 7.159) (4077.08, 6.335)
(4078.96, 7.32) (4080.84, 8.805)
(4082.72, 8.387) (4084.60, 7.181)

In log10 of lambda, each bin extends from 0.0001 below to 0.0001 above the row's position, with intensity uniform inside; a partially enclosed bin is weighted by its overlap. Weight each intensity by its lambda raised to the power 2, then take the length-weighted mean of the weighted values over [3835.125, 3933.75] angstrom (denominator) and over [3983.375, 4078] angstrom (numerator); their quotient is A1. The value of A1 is 1.74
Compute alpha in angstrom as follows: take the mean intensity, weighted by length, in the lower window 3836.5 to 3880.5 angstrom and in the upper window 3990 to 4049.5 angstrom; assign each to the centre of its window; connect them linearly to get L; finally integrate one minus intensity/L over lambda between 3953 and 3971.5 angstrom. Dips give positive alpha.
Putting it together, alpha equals 7.4 angstrom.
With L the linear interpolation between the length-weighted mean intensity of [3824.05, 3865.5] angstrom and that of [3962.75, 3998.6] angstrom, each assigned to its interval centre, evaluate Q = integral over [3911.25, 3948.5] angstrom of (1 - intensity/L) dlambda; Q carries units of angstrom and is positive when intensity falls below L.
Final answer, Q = 7.2 angstrom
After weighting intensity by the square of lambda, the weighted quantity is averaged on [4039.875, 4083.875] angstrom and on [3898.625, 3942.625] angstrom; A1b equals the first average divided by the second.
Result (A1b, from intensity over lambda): 1.9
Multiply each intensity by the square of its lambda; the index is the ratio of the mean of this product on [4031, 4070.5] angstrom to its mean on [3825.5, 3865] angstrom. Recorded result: 2.03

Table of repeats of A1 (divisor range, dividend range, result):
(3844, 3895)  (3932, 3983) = 0.92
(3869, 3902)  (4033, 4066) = 1.61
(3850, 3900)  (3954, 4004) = 1.23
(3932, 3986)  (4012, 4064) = 1.84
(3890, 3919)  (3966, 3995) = 0.97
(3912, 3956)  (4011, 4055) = 1.93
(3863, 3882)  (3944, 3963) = 1.15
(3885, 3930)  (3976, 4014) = 1.50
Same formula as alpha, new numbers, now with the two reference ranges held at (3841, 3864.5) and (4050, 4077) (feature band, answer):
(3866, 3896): 1.4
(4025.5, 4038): -1.0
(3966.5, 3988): 5.1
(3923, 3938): 8.1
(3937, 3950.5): 4.0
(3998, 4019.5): -3.4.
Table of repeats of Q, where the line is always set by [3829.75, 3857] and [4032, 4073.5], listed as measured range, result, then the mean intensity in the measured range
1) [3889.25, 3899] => -2.2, 5.8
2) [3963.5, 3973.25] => 6.1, 2.2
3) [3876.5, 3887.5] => 0.9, 4.2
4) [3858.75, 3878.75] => 0.0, 4.37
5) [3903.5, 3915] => -1.3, 5.55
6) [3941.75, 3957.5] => 1.7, 4.99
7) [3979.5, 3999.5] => -2.1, 6.83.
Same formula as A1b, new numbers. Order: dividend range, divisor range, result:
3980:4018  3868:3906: 1.58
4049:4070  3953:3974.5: 2.06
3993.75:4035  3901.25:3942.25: 1.92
